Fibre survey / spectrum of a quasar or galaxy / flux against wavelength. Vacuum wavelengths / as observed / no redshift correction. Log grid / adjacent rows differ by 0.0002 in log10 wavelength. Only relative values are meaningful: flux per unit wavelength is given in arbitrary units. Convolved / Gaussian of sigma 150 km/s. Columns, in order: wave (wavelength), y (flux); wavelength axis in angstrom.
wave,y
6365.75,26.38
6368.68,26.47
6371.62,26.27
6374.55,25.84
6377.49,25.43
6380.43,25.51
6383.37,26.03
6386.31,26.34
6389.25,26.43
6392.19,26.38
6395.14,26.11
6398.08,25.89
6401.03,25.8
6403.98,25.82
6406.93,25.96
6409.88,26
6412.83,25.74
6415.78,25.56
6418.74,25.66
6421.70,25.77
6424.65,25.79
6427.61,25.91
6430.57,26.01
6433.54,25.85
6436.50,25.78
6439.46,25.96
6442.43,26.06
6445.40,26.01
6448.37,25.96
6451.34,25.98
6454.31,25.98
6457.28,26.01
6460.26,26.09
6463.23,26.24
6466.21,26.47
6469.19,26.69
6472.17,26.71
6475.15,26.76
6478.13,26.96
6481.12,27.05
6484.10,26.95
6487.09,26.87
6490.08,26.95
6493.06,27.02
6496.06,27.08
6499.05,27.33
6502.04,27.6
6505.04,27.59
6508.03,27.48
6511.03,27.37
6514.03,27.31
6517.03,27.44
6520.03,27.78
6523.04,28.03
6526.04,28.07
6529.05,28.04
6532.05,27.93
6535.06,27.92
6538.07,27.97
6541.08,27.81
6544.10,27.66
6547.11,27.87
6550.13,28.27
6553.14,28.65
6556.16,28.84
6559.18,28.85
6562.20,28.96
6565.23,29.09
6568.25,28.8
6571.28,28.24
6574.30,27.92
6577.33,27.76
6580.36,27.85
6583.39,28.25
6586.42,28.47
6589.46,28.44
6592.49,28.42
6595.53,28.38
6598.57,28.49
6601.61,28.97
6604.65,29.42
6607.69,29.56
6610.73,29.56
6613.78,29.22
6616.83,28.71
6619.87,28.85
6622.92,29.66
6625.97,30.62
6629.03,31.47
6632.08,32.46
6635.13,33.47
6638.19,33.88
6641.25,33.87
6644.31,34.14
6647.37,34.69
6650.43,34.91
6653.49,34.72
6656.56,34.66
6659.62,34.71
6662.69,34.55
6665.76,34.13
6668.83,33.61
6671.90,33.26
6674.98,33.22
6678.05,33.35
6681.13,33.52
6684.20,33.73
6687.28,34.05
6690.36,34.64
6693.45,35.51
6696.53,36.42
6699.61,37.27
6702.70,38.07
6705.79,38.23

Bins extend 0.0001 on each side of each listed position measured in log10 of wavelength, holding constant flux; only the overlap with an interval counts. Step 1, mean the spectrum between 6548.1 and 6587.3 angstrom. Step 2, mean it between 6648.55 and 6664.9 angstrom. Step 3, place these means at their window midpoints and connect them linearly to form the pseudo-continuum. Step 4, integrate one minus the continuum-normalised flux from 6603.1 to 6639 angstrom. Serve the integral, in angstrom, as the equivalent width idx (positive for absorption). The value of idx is 1.9 angstrom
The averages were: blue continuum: 28.5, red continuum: 34.7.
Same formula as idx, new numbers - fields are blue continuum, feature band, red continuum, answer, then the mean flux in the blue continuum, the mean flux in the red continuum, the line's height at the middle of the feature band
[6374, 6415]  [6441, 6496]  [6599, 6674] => 2.7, 25.9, 32.2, 27.8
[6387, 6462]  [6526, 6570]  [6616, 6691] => 2.3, 25.9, 33.2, 29.9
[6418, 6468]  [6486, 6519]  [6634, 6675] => 1.2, 26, 34.2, 28.3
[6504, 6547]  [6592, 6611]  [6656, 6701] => 1.3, 27.8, 34.4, 31.1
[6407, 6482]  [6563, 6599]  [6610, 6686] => 2.6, 26.1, 32.8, 30.6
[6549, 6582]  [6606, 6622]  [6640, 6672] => 1.2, 28.5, 34.4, 31.6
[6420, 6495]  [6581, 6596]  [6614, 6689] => 1.2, 26.3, 33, 30.9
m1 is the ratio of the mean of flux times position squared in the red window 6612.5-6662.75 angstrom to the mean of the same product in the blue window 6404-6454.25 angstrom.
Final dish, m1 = 1.3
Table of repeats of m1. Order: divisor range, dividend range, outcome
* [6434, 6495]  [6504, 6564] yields 1.08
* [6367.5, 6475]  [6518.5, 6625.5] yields 1.15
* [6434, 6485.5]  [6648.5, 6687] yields 1.38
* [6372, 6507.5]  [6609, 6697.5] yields 1.34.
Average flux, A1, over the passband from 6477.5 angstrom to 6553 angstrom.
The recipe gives 27.6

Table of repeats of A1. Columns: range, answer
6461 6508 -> 27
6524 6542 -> 28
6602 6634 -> 30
